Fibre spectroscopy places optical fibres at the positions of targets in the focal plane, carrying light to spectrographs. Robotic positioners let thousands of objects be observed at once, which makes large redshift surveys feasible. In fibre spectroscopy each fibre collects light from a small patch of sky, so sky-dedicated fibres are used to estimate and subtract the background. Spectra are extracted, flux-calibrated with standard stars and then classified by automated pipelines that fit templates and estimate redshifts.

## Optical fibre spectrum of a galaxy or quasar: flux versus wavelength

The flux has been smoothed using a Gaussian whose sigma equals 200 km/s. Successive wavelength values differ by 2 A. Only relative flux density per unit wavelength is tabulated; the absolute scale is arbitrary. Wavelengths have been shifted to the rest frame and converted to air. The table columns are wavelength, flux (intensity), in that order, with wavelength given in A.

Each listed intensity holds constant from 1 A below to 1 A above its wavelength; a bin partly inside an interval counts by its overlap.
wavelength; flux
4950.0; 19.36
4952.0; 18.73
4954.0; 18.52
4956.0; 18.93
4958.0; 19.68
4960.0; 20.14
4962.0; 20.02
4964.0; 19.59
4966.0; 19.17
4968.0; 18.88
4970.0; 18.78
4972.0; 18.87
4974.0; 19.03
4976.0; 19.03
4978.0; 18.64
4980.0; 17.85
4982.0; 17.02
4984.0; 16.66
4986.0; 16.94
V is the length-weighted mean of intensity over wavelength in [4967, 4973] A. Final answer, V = 18.8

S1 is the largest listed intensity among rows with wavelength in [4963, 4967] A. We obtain 19.59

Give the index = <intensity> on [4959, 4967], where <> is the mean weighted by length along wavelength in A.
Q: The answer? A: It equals 19.7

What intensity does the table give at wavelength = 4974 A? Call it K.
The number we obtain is 19.03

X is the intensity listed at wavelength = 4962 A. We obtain 20.02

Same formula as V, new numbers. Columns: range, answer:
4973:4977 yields 19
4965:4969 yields 19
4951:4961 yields 19.2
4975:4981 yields 18.5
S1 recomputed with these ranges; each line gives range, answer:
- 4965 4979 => 19.17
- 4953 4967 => 20.14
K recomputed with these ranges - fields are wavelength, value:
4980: 17.85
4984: 16.66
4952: 18.73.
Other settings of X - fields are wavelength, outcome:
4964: 19.59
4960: 20.14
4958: 19.68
